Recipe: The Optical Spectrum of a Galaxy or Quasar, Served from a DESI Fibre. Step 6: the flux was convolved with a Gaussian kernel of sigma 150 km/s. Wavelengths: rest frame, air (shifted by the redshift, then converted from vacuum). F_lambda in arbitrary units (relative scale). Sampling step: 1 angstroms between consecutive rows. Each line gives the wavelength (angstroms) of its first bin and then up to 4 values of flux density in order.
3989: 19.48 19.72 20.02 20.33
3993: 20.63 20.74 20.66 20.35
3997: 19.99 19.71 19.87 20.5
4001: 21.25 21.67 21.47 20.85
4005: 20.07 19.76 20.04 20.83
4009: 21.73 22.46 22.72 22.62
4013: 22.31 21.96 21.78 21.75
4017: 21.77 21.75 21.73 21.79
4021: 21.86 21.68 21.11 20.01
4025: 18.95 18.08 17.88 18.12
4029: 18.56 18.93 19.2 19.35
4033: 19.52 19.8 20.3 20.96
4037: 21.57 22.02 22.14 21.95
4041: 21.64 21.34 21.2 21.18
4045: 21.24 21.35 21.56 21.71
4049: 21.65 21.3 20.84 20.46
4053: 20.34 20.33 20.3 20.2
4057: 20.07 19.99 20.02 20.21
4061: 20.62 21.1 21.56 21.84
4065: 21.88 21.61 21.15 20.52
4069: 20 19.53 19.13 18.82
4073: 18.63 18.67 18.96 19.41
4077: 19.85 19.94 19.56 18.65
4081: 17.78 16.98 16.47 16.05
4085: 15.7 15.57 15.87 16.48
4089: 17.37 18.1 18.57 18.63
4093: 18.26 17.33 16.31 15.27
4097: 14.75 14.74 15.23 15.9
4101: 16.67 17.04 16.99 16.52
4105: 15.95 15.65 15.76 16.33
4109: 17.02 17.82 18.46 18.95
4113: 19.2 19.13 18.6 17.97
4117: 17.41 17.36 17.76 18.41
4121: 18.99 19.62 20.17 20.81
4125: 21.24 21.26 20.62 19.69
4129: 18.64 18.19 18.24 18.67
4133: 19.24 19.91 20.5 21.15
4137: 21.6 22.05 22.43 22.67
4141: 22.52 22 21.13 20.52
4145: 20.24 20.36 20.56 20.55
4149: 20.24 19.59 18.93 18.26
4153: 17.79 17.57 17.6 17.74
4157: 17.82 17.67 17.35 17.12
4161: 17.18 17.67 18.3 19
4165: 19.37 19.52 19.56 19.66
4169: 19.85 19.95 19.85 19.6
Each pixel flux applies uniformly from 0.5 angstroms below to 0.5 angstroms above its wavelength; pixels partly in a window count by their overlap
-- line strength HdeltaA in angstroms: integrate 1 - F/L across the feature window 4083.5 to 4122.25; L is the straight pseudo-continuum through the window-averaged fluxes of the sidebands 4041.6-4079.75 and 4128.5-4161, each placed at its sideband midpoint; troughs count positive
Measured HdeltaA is 5.7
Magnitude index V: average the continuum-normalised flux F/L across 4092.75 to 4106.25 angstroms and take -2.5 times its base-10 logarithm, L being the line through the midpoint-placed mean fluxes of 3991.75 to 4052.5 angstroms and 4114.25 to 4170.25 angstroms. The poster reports 0.23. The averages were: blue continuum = 20.8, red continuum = 19.4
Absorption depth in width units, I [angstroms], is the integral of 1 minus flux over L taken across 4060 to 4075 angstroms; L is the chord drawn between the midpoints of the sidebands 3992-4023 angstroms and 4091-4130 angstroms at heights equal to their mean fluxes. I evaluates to -0.8 angstroms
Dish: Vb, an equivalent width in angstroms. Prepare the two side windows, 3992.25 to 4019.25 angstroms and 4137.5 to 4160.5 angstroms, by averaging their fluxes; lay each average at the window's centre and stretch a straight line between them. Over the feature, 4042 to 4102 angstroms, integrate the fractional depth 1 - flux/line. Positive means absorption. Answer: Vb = 4.2 angstroms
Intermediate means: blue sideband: 21.1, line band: 19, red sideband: 19.7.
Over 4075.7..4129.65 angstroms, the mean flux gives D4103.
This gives 17.8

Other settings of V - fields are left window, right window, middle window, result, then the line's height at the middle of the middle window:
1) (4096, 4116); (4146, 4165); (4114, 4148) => -0.134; 17.7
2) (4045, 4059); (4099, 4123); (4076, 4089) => 0.097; 19.1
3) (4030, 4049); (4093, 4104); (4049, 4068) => -0.075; 19.4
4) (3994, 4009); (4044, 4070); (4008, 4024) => -0.062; 20.6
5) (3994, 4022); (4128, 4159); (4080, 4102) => 0.218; 20.3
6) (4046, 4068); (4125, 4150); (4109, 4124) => 0.113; 20.6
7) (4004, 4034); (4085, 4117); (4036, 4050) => -0.106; 19.6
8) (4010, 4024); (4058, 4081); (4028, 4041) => 0.048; 21.2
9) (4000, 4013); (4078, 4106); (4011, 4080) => -0.075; 19.2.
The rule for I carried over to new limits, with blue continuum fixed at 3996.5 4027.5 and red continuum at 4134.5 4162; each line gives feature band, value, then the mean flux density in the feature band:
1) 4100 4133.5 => 2.9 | 18.3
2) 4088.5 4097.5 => 1.4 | 17.2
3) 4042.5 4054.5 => -0.3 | 21.1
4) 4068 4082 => 0.9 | 19.1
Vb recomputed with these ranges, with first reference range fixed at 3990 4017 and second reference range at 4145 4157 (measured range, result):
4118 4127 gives -0.1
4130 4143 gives -1.1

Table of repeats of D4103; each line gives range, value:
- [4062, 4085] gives 19.4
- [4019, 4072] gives 20.6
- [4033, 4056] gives 21.1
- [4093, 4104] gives 16.1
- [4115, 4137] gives 19.4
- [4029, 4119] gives 19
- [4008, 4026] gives 21.5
